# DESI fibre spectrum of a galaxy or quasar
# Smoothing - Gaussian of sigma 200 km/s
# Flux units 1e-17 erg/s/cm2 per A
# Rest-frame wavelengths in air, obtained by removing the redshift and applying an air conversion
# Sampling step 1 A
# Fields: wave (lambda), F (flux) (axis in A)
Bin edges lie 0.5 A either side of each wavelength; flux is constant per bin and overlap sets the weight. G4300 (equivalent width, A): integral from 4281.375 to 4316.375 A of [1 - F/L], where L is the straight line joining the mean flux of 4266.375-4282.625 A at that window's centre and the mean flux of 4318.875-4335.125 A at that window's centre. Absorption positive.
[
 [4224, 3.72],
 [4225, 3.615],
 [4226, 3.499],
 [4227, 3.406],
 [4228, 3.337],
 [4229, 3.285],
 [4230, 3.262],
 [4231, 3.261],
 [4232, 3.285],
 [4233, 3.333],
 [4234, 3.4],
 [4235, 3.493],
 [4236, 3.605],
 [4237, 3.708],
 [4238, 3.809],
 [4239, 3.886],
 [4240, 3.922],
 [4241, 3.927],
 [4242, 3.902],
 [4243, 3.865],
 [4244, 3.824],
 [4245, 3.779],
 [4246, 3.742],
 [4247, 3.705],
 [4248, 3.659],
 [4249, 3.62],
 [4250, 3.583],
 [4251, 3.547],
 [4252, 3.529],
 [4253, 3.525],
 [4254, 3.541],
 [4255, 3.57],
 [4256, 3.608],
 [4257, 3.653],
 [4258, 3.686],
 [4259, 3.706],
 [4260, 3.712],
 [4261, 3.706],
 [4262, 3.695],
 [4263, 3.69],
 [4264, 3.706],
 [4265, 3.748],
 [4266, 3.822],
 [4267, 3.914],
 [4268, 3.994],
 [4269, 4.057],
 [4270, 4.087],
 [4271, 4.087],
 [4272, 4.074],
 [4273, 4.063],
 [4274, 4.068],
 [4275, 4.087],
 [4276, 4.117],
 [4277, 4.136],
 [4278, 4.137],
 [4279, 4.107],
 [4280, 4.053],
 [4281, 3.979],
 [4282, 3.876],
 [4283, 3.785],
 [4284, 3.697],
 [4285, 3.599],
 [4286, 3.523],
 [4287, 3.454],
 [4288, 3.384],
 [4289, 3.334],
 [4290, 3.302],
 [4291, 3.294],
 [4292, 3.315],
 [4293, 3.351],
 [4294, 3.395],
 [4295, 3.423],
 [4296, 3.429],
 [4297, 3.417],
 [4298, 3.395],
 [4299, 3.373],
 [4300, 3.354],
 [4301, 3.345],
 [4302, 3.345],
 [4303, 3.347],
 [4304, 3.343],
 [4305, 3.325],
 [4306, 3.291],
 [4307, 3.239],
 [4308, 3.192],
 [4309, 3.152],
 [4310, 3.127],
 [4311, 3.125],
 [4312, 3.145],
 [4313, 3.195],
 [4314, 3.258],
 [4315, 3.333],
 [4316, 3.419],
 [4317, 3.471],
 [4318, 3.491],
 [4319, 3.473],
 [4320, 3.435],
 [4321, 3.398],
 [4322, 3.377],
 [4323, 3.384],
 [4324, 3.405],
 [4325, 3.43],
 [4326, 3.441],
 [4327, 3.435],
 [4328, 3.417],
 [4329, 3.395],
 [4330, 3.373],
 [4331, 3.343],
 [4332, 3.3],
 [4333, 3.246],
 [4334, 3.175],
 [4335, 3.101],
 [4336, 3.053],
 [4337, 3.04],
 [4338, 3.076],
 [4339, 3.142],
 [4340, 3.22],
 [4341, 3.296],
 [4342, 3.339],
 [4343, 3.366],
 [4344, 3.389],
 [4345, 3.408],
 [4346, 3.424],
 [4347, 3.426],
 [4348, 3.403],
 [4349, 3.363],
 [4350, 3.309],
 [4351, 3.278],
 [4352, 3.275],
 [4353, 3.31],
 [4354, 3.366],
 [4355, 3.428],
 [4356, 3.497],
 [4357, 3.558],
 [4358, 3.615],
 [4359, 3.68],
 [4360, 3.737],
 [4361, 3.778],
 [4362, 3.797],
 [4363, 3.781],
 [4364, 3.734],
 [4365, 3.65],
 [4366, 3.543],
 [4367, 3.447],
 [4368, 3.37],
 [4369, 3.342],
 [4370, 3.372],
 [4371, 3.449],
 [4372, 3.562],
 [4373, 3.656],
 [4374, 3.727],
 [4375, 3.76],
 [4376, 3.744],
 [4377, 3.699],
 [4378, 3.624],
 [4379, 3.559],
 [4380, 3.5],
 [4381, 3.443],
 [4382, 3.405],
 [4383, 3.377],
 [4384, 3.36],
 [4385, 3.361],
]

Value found 3.4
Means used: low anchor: 4.05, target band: 3.37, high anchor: 3.36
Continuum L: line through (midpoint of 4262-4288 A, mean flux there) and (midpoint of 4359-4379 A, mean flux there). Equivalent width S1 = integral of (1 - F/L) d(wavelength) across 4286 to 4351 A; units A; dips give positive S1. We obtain 7.7 A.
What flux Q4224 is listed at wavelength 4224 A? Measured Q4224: 3.72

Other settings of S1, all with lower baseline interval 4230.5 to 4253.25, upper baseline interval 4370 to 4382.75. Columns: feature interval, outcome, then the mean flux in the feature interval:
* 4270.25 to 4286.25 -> -1.5 A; 3.97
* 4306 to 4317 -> 1.2 A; 3.23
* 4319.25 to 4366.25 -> 2.6 A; 3.4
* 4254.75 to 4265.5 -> -0.1 A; 3.68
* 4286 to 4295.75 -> 0.7 A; 3.37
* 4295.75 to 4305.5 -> 0.7 A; 3.37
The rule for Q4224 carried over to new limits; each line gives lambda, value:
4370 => 3.372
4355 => 3.428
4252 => 3.529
